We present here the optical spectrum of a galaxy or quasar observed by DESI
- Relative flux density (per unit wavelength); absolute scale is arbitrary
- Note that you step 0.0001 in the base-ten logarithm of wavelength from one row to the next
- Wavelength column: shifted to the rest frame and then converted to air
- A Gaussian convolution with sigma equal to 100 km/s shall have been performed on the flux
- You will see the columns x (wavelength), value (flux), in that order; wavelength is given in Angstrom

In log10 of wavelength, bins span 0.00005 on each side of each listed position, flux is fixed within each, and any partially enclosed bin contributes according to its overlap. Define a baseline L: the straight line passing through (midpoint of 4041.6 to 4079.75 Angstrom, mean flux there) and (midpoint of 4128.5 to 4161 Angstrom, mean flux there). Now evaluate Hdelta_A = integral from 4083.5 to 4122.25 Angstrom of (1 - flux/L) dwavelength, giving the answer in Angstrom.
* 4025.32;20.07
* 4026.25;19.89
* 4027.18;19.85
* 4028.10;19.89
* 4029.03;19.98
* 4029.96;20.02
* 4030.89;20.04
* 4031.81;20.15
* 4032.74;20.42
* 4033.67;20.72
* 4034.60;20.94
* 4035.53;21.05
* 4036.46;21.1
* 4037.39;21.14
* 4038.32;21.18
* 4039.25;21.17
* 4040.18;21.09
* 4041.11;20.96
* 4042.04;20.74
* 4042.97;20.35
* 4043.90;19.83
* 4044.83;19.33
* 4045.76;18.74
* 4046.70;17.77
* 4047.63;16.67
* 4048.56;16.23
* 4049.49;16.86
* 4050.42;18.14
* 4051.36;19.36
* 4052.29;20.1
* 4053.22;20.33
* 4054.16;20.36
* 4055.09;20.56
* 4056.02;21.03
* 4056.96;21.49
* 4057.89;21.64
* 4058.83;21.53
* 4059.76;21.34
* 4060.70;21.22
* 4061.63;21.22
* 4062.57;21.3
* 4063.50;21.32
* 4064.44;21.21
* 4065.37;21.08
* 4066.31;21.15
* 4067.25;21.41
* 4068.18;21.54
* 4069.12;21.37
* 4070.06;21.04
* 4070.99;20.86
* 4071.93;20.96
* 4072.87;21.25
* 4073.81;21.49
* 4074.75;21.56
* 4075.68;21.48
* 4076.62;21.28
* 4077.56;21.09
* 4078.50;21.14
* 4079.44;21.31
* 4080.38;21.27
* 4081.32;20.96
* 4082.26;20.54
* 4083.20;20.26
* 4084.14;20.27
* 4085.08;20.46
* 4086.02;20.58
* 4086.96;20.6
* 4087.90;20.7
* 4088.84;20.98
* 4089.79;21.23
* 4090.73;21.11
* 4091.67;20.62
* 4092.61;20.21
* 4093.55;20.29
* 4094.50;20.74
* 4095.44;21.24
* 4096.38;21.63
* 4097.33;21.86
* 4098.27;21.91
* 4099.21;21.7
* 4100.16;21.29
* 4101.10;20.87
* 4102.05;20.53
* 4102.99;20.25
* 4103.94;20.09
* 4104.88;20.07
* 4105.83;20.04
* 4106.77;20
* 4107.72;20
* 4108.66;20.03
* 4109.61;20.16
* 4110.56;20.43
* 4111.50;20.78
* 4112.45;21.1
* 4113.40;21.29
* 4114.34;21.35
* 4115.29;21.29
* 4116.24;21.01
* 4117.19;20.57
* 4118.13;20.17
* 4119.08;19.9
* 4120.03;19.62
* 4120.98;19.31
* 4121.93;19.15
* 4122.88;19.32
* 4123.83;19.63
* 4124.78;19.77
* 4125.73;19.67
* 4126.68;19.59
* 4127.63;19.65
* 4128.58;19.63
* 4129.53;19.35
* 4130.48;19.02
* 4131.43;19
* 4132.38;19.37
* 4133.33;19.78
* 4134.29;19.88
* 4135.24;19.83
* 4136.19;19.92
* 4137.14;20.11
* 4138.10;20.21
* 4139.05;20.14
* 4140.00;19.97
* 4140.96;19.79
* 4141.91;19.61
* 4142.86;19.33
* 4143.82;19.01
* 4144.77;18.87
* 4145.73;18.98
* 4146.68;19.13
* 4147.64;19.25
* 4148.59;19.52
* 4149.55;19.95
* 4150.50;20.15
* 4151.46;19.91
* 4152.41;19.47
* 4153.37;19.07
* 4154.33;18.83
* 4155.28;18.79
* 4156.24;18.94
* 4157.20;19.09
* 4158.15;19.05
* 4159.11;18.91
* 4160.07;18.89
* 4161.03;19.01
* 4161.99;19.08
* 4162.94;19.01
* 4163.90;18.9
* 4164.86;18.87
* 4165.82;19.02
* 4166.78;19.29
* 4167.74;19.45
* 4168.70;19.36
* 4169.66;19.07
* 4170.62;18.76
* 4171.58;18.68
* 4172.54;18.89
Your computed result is -1.3 Angstrom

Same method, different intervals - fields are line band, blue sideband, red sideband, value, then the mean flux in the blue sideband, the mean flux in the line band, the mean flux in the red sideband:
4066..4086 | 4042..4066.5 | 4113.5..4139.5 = -1.10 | 20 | 21.1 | 19.9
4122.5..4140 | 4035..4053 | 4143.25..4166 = -0.39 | 19.6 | 19.7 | 19.2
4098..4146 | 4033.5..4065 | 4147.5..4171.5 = -1.23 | 20.2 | 20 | 19.2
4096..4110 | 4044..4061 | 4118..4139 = -0.77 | 19.6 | 20.7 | 19.6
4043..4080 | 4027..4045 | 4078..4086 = 0.38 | 20.5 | 20.5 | 20.8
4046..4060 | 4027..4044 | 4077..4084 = 0.81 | 20.6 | 19.5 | 20.9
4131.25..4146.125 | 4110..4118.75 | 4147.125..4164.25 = 0.20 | 20.9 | 19.6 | 19.2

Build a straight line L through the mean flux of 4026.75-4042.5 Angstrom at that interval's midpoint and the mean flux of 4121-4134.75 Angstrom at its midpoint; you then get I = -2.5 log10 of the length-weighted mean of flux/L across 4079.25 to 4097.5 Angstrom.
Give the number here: -0.05 mag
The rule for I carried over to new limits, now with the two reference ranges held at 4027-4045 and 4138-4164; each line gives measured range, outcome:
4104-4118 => -0.04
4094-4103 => -0.07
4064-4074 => -0.05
